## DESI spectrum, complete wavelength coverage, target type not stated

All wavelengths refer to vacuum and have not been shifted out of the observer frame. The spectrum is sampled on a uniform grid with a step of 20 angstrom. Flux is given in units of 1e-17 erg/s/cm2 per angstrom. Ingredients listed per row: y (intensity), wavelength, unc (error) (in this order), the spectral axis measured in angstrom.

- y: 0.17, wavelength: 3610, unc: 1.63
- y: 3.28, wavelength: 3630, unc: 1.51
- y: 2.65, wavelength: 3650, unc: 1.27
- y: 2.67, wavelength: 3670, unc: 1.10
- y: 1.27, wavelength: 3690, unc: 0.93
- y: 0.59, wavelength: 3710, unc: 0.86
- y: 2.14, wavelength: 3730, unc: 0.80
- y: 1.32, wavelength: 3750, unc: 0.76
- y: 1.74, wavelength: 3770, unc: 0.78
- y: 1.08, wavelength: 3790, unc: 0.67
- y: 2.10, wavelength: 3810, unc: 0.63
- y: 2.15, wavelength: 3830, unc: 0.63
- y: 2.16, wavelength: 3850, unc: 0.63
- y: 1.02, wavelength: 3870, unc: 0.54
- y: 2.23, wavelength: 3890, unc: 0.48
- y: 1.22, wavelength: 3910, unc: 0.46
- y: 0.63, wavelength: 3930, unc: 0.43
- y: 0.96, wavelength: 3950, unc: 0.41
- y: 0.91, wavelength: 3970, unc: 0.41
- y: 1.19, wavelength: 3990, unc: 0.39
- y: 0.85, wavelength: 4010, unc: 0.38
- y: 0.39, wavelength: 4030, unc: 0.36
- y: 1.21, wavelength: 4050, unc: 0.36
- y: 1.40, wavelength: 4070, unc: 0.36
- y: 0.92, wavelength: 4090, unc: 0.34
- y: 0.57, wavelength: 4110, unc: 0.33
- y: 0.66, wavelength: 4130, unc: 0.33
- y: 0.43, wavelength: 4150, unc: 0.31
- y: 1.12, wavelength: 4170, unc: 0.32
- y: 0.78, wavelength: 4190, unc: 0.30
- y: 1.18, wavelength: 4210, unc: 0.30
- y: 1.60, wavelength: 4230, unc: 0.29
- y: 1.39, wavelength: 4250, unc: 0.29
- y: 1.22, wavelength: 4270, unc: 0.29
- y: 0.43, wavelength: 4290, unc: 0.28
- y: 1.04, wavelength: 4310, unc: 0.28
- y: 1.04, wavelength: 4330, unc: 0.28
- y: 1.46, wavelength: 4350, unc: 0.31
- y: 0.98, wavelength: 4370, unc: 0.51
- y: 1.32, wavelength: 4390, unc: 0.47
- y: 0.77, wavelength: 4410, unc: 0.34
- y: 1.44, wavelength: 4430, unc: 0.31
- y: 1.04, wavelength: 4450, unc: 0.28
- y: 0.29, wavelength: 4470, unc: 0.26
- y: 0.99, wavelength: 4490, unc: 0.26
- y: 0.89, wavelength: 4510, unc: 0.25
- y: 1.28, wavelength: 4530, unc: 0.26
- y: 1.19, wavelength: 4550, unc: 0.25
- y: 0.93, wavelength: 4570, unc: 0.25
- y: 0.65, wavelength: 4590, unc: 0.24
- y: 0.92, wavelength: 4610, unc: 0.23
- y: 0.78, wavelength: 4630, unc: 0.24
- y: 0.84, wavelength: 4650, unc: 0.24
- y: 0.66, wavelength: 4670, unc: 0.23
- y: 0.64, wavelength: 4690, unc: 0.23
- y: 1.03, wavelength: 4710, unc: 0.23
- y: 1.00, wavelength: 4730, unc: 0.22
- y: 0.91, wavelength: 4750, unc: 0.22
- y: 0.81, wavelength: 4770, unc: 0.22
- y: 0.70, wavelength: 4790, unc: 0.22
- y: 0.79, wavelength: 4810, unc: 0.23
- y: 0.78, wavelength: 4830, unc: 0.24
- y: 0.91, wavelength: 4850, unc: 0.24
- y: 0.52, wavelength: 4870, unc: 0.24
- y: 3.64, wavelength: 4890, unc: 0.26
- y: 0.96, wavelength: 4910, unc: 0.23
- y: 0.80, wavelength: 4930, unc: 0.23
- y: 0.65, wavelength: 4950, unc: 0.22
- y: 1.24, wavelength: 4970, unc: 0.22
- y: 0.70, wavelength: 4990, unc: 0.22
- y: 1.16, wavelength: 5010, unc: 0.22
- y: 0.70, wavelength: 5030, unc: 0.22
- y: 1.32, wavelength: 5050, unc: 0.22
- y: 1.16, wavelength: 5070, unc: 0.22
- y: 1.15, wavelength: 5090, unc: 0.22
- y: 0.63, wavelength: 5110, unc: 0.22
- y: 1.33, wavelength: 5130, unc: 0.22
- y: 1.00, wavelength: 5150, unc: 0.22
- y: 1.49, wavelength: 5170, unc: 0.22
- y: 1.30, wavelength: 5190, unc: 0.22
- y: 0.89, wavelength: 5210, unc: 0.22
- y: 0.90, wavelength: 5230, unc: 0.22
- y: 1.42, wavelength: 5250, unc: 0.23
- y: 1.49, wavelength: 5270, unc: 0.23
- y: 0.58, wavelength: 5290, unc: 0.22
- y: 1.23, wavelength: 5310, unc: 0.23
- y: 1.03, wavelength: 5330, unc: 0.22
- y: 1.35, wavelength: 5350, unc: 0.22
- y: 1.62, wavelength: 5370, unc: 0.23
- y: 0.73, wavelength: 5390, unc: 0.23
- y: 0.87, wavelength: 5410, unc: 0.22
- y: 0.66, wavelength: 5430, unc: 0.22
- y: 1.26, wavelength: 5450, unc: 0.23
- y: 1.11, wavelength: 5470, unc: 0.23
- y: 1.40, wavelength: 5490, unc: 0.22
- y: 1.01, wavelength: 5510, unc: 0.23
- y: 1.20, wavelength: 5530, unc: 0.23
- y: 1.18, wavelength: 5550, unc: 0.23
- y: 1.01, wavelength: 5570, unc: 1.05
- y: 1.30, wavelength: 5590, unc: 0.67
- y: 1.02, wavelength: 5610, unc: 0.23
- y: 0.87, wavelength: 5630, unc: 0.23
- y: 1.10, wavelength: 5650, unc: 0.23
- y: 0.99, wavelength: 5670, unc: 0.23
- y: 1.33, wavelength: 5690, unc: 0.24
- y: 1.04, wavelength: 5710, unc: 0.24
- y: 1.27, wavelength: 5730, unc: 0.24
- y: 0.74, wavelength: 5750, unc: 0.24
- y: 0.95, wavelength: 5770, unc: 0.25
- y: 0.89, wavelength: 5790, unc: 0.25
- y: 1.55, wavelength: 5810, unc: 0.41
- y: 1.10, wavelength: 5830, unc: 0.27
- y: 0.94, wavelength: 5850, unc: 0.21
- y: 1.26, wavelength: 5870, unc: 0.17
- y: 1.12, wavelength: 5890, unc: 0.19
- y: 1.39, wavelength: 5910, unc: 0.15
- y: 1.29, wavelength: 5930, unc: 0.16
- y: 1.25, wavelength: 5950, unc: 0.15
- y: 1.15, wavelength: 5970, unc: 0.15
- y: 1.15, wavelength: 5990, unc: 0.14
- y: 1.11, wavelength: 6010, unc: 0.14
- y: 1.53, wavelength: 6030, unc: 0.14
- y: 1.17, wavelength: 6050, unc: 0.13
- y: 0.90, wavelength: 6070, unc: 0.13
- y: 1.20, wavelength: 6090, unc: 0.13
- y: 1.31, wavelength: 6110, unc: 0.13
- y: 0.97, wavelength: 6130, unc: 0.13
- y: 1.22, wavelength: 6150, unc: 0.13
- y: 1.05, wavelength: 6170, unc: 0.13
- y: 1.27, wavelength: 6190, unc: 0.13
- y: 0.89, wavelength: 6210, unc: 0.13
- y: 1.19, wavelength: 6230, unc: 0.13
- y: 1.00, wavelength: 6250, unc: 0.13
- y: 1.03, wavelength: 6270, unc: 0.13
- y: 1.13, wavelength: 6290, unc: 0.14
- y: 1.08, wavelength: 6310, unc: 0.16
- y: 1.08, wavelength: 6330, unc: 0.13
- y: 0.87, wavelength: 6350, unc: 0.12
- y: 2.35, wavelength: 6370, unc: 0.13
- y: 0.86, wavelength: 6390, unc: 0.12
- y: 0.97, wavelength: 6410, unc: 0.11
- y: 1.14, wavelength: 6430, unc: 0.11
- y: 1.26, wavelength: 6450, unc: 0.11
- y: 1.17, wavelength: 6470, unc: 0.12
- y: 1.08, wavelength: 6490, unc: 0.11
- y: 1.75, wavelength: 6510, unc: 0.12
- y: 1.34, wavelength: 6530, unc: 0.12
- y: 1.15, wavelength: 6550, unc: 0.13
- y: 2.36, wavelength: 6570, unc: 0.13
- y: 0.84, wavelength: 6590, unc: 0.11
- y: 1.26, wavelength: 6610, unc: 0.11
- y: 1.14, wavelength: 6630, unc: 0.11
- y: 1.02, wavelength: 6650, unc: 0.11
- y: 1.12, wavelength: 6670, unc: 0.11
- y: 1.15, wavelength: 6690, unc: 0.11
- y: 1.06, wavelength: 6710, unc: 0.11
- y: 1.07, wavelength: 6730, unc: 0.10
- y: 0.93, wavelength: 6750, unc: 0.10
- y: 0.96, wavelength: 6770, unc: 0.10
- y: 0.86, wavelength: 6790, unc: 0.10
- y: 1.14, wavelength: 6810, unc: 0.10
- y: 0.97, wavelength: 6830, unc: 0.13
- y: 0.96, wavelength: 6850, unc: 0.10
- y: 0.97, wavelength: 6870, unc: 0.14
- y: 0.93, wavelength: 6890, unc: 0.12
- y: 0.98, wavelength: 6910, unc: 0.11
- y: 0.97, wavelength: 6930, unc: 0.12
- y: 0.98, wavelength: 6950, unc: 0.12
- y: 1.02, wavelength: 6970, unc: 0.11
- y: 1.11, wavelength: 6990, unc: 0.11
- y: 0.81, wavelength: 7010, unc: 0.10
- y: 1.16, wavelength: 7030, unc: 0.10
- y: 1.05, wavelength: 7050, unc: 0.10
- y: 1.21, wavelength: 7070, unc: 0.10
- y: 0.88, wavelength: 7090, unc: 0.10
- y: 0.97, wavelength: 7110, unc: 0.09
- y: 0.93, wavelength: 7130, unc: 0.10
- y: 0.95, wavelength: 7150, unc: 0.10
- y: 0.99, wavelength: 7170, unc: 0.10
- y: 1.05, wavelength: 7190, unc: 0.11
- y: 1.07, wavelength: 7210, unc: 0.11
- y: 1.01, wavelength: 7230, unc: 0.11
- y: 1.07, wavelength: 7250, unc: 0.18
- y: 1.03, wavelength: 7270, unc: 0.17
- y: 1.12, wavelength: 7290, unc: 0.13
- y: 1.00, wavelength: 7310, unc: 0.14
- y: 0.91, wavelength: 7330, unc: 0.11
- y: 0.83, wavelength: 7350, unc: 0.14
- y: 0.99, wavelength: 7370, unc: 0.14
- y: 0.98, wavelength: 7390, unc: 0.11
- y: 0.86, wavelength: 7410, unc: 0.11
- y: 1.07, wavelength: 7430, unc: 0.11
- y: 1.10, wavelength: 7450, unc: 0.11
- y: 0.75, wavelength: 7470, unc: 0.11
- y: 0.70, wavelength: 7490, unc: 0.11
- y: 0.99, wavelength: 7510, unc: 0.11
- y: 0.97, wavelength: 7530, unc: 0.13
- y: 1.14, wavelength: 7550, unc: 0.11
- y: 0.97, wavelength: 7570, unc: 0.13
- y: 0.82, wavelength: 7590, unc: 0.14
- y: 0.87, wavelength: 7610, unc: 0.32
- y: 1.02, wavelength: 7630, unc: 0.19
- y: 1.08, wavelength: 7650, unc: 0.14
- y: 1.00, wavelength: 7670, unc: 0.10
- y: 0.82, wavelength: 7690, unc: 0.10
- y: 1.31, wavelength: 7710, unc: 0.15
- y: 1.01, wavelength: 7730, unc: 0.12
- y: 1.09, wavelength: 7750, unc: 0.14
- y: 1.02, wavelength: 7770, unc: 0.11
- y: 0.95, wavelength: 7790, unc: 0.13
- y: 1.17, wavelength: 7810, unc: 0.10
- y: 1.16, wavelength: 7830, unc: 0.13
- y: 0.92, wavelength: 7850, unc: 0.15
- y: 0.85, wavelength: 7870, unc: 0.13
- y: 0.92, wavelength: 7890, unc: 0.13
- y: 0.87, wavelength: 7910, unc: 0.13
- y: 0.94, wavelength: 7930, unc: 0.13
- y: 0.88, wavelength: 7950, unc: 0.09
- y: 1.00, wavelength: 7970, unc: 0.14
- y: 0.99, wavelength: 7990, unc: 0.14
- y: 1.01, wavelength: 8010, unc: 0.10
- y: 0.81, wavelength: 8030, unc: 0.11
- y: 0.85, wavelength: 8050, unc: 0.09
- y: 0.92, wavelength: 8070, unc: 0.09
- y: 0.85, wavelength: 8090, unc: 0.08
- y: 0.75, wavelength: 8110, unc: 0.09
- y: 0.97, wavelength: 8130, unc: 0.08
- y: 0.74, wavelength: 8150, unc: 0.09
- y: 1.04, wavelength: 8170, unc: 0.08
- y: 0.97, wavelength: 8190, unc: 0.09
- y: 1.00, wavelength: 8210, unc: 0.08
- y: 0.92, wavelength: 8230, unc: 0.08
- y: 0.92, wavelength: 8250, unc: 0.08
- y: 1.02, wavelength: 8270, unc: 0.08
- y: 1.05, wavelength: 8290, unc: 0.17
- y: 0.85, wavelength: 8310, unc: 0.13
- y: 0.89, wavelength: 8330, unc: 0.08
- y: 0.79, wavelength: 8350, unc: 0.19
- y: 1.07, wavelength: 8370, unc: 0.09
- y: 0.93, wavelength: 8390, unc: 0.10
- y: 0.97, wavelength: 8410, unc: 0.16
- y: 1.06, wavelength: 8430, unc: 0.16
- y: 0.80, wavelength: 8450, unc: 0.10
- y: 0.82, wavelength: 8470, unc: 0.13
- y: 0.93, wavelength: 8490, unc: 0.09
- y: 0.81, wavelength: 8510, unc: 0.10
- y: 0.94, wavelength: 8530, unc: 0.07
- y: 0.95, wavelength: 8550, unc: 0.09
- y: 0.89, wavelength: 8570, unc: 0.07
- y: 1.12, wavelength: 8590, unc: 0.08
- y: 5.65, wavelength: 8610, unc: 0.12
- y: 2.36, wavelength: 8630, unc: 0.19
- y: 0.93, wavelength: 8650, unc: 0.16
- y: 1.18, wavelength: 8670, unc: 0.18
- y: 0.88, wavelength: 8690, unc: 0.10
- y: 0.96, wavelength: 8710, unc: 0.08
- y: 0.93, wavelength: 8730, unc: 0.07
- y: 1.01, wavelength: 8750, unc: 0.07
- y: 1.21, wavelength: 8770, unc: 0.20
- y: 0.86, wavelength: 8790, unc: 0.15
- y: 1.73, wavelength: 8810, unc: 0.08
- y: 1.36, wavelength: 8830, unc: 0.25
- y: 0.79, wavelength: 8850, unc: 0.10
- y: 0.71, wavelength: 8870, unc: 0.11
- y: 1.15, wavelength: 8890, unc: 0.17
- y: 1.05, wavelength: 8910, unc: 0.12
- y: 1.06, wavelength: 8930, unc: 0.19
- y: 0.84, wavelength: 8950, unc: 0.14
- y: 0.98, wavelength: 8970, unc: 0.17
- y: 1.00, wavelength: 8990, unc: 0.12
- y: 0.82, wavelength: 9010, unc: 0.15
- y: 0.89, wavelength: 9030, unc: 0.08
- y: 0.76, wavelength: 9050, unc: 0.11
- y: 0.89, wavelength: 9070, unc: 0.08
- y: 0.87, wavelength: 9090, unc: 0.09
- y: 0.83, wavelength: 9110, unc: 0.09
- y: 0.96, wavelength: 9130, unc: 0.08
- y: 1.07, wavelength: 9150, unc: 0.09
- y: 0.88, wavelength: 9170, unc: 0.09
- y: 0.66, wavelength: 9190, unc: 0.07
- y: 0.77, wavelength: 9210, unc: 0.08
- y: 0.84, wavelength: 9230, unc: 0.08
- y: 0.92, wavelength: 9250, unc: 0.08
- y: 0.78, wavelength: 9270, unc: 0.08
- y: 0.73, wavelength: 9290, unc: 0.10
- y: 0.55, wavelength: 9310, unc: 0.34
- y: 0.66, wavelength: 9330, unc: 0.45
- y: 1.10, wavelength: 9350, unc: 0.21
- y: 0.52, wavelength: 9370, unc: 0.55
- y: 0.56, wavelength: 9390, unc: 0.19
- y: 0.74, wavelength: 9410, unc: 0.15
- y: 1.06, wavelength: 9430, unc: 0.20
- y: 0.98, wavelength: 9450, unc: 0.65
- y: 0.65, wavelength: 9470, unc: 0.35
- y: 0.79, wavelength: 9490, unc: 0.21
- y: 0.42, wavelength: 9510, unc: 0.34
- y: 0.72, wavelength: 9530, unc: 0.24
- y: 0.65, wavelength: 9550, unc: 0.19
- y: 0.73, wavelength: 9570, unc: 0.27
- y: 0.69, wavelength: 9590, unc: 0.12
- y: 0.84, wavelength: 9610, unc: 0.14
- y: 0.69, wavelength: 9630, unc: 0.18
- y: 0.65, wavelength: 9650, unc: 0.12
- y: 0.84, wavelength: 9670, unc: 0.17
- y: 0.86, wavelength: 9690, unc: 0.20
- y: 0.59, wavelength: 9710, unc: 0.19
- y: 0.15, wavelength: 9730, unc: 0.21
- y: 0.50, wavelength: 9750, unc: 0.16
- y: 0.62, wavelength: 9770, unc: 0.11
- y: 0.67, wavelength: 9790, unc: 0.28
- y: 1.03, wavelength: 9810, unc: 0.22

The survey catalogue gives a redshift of 0.31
